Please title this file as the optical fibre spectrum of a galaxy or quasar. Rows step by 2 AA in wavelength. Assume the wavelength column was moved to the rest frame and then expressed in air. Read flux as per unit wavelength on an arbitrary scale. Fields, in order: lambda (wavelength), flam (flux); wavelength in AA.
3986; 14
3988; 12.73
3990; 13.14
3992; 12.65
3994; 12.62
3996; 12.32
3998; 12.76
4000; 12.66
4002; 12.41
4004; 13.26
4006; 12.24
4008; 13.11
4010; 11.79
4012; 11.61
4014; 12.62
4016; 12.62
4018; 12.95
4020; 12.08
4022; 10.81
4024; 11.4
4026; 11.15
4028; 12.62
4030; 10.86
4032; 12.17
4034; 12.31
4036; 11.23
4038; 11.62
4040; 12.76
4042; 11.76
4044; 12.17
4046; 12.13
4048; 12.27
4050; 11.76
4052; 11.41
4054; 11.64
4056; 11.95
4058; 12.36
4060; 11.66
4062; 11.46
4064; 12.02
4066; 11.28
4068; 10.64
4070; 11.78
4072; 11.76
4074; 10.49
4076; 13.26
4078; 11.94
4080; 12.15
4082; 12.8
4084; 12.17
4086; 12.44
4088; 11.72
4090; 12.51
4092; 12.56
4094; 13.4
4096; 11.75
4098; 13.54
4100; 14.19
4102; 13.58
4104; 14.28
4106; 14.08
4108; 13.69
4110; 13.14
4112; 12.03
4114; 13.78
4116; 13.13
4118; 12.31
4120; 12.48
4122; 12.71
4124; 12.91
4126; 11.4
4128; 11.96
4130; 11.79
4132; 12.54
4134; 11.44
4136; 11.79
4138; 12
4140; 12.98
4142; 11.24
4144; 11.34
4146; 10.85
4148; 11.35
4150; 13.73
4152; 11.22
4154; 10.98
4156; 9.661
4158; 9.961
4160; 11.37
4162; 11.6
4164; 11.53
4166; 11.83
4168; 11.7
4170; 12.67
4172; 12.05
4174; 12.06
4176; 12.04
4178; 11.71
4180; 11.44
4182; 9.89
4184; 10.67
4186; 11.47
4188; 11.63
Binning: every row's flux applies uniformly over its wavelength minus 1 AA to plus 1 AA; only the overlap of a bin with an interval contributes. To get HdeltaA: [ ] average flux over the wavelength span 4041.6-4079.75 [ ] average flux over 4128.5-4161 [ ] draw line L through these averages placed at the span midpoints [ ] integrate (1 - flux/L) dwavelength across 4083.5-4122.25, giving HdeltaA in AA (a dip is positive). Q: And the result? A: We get -4.5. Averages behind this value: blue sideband 11.8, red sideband 11.5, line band 13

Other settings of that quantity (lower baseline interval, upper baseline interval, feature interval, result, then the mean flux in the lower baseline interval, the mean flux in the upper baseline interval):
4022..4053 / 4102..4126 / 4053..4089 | 1.47 AA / 11.8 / 13.1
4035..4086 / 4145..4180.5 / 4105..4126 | -2.25 AA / 11.9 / 11.5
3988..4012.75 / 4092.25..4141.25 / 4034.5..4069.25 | 2.41 AA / 12.6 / 12.8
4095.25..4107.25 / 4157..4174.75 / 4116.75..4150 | 1.64 AA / 13.6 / 11.6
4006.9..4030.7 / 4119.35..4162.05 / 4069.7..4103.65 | -2.02 AA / 12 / 11.7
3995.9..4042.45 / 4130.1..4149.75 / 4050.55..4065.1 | 0.30 AA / 12.1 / 11.8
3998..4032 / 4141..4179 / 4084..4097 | -0.61 AA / 12.2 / 11.5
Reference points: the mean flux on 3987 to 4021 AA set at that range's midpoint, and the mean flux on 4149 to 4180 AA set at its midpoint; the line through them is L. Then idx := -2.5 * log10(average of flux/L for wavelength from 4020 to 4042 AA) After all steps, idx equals 0.06 mag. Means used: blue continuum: 12.6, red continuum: 11.6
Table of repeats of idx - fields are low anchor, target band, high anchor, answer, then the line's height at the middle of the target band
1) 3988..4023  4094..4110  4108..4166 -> -0.125 mag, 12.1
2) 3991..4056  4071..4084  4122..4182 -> -0.013 mag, 11.9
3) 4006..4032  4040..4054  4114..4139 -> 0.009 mag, 12.1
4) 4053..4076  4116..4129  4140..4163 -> -0.088 mag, 11.4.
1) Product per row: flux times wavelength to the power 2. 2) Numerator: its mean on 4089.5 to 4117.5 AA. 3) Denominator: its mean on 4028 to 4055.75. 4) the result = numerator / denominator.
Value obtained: 1.15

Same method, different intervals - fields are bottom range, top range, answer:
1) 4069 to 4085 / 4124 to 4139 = 1.02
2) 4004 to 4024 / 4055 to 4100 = 1.02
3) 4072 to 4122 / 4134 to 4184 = 0.93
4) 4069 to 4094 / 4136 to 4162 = 0.97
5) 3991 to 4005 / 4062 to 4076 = 0.94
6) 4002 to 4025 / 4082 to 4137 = 1.09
